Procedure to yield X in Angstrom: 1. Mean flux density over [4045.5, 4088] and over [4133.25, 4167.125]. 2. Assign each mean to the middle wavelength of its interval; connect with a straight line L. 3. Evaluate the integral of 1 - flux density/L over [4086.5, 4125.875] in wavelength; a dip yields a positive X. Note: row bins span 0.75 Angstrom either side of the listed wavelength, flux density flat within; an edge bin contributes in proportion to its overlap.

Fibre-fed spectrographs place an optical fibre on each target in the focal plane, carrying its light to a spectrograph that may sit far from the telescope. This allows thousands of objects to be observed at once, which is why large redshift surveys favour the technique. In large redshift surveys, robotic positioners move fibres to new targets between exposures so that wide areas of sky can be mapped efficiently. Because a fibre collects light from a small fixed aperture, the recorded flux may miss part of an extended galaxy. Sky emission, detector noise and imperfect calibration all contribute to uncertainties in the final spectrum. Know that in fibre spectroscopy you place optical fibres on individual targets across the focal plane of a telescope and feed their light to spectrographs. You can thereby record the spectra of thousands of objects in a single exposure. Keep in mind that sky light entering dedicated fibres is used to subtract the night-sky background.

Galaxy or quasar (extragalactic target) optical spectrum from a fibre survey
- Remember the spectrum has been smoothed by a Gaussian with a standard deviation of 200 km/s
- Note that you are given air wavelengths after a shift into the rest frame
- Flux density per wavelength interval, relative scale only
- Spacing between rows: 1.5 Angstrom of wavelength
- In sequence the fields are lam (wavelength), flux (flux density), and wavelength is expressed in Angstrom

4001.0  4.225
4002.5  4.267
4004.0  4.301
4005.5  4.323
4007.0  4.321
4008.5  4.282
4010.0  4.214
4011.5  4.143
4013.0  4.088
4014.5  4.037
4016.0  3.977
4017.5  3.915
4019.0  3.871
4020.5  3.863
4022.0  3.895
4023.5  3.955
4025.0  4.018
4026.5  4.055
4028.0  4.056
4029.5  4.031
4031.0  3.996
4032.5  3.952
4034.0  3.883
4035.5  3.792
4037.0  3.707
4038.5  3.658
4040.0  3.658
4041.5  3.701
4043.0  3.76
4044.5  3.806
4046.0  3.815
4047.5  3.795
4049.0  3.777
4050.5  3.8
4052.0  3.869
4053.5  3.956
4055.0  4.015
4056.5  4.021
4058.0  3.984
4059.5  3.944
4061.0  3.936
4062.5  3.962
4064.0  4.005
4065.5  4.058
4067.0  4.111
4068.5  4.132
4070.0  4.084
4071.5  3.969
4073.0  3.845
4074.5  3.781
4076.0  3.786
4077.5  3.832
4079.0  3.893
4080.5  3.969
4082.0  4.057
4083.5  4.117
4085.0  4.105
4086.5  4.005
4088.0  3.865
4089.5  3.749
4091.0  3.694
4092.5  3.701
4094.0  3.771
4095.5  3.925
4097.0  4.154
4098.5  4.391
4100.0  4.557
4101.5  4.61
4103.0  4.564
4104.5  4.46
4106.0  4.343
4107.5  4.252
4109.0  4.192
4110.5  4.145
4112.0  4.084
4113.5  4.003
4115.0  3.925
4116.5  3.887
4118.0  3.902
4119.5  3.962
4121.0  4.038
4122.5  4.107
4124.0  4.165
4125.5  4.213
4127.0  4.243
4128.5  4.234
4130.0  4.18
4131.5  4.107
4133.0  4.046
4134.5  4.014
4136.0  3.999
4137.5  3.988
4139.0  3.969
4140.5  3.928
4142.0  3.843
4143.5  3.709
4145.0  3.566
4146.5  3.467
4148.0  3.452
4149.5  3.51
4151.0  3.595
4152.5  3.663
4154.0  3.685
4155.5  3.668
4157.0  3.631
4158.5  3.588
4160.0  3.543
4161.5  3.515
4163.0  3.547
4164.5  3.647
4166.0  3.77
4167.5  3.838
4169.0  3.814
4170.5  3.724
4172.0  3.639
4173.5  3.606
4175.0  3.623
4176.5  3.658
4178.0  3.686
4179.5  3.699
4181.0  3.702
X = -2.7 Angstrom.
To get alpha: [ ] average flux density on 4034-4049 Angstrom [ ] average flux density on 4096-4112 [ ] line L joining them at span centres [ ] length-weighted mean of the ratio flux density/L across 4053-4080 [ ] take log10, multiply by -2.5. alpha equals 0.007 mag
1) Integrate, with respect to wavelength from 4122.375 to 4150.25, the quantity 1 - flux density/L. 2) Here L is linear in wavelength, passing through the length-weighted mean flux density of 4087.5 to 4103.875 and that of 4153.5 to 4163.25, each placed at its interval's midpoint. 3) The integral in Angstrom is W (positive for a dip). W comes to -1.1 Angstrom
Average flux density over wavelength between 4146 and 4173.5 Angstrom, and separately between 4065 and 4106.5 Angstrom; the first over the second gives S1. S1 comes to 0.90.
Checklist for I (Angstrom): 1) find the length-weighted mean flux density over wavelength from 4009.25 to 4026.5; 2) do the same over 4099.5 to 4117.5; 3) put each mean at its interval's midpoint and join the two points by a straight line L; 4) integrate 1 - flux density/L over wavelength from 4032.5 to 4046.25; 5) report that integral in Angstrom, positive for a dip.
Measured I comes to 1.0 Angstrom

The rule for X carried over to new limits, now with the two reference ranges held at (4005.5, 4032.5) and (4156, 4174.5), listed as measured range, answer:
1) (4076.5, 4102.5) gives -1.1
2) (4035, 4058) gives 0.9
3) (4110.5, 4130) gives -1.5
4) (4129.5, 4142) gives -0.9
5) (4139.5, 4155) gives 0.2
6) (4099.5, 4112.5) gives -1.9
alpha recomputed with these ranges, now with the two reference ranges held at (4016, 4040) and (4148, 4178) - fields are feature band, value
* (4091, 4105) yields -0.12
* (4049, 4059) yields -0.02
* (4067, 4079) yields -0.03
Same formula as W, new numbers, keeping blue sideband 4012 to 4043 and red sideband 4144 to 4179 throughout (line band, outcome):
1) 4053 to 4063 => -0.3 Angstrom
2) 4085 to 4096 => -0.2 Angstrom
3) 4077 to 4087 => -0.6 Angstrom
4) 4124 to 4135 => -1.4 Angstrom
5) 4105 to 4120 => -1.4 Angstrom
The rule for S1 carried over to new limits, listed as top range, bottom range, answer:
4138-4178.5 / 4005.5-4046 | 0.93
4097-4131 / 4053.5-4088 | 1.06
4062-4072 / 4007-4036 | 1.01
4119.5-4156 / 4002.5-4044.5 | 0.98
